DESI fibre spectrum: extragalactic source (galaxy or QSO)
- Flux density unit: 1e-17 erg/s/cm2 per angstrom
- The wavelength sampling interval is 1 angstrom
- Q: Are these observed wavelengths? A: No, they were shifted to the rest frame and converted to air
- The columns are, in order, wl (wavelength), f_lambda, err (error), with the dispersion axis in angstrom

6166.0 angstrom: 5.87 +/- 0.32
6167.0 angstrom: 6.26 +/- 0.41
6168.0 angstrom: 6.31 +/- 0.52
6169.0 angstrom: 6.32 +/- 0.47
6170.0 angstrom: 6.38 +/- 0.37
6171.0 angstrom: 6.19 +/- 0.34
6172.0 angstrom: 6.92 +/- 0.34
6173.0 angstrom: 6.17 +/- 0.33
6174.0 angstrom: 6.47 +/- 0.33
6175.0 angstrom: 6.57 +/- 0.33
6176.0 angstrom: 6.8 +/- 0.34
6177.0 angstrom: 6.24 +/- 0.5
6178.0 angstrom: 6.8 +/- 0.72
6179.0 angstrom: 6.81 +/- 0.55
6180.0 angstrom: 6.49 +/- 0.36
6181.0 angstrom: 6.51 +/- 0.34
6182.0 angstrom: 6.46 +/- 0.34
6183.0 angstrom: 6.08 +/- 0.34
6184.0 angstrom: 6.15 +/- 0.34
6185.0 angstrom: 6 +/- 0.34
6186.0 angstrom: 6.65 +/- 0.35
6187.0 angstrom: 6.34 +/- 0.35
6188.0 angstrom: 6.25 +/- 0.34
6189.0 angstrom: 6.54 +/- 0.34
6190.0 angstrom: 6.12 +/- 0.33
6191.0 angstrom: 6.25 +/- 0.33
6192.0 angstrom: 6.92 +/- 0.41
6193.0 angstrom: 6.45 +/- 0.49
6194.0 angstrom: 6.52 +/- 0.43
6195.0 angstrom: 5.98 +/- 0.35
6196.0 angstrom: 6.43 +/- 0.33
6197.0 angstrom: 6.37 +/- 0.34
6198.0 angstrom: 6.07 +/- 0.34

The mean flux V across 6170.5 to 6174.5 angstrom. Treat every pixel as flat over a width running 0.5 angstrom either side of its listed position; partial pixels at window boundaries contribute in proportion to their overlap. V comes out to 6.44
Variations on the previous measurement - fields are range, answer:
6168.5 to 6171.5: 6.3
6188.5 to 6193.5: 6.46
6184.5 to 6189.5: 6.36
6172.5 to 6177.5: 6.45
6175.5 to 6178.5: 6.61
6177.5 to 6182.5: 6.61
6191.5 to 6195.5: 6.47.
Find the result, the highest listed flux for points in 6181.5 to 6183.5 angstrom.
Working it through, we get 6.46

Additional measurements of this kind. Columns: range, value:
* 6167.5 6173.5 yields 6.92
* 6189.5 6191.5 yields 6.25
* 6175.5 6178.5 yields 6.8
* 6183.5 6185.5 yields 6.15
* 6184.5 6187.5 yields 6.65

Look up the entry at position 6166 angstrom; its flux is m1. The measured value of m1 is 5.87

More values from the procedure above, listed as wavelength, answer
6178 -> 6.8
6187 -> 6.34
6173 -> 6.17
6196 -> 6.43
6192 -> 6.92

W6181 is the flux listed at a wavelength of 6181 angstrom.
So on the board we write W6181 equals 6.51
